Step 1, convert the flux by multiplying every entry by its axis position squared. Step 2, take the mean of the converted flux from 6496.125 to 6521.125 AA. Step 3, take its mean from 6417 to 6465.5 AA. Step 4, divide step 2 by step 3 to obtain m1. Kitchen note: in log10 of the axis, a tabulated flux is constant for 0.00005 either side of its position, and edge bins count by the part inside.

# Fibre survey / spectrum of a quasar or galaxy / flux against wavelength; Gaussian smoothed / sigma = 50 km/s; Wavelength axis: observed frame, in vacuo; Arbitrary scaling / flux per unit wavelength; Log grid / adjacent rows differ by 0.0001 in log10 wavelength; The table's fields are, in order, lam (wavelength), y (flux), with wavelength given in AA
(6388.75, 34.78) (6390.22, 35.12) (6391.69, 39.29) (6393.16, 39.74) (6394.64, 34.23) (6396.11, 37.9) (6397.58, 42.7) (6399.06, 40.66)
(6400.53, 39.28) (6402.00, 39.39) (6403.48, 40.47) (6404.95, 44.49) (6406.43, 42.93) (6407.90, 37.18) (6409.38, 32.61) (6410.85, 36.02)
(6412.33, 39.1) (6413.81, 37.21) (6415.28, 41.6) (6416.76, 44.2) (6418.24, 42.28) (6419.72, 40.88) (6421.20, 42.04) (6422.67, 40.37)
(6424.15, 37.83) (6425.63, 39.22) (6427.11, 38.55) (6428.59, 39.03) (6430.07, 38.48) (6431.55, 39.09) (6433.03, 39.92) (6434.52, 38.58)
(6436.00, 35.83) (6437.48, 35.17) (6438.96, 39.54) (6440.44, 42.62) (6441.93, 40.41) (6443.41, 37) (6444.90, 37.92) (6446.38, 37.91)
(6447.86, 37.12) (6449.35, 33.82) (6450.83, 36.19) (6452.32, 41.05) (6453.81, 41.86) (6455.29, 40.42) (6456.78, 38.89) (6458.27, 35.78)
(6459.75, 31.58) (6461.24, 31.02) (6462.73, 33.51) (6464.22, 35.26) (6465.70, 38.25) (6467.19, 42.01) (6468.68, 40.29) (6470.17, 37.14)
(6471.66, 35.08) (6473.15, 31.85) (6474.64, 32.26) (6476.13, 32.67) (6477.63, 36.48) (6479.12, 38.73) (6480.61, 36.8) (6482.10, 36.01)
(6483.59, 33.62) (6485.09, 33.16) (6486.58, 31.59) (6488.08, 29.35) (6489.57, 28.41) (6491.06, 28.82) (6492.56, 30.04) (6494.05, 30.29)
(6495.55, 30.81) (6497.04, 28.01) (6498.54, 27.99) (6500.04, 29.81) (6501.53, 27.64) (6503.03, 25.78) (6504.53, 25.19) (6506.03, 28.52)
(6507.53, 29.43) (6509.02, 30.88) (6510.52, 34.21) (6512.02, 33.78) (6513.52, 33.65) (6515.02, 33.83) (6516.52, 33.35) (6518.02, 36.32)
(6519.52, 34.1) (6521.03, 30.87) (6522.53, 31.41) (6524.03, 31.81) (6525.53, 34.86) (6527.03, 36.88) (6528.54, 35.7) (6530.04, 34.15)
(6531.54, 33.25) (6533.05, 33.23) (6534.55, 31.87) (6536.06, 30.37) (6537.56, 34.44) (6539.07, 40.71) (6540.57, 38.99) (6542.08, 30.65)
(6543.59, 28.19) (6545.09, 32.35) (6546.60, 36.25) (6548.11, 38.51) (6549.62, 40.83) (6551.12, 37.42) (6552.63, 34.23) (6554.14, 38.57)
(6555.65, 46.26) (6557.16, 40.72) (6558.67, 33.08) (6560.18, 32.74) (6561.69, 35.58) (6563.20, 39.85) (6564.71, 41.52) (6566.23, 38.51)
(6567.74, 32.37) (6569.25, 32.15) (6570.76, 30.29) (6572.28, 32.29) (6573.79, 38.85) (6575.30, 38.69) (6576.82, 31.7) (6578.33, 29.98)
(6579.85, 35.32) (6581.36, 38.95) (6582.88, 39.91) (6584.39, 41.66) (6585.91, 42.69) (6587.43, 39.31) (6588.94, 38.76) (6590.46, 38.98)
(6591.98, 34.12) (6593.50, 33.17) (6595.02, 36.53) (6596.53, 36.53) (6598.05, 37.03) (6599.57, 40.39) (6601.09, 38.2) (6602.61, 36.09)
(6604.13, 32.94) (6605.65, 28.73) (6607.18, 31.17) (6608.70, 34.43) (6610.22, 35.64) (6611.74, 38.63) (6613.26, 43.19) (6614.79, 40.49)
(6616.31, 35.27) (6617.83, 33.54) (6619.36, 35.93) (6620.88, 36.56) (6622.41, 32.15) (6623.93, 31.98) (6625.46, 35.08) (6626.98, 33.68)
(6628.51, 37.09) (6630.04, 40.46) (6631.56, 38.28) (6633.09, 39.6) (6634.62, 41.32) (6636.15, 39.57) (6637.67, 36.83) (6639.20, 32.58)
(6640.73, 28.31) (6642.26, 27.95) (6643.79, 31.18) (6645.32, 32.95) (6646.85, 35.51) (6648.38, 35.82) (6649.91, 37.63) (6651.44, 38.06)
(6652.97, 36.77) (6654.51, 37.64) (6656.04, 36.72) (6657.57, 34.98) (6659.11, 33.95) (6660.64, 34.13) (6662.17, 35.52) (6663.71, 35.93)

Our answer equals 0.82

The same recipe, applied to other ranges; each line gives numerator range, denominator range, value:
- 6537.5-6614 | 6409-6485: 1.01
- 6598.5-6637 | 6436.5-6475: 1.03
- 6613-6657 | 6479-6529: 1.18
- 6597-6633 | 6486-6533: 1.19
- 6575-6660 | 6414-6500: 1.04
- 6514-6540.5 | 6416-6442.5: 0.89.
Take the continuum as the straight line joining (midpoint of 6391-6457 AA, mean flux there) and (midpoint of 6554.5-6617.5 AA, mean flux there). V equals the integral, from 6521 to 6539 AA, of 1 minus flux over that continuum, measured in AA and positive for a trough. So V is 1.9 AA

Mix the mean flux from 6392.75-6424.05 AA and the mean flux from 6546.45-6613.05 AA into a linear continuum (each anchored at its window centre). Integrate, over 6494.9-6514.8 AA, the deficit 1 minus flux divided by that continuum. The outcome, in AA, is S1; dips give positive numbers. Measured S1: 4.3 AA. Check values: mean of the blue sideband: 39.7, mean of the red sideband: 36.6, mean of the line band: 29.8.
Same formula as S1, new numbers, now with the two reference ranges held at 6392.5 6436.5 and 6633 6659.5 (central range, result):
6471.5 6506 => 6.3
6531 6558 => 0.8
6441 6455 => 0.2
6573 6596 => -0.5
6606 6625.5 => 0.2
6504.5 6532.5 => 3.4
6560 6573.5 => 0.5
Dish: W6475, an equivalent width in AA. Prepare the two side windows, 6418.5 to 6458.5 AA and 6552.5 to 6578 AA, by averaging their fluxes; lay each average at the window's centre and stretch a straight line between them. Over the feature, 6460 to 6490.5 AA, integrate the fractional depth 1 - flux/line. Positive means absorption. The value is 2.8 AA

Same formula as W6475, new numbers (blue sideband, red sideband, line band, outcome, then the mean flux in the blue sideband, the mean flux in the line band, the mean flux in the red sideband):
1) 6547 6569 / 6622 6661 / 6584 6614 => -0.2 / 37.7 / 36.8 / 35.4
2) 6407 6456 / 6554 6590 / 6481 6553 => 9.9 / 38.8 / 32.6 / 37.1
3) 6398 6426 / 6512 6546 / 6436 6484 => 0.7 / 39.9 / 36.8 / 33.7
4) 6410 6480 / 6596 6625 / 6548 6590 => -1.0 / 37.9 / 37.2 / 35.7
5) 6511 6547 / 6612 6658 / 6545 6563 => -1.7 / 33.8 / 37.5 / 35.9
